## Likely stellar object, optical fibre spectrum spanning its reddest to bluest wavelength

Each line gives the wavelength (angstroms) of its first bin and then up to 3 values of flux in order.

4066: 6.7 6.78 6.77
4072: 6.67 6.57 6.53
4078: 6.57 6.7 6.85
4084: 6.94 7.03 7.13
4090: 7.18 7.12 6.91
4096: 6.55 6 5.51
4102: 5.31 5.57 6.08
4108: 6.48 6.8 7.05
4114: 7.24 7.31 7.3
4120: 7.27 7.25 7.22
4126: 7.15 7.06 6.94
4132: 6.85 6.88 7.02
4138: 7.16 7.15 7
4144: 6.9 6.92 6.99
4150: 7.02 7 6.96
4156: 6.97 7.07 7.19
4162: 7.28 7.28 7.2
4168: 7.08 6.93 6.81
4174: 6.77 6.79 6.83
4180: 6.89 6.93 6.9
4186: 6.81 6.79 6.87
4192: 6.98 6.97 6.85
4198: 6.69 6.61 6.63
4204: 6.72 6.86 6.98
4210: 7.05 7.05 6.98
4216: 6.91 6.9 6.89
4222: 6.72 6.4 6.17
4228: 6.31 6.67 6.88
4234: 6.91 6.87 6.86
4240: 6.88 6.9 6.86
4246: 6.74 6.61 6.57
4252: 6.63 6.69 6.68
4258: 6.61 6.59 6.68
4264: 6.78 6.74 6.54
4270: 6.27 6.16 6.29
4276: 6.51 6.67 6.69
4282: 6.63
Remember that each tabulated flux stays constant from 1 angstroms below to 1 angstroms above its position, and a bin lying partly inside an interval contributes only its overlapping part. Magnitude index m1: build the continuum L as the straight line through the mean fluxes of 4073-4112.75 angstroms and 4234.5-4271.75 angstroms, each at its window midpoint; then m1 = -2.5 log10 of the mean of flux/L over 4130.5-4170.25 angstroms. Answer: -0.07 mag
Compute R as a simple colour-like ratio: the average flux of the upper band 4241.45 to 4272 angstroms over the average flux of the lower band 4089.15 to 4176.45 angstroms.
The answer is 0.97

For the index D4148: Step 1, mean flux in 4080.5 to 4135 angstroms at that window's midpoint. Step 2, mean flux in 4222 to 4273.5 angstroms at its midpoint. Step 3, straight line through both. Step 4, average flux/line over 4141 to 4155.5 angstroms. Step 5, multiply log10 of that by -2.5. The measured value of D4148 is -0.04 mag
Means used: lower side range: 6.78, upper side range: 6.64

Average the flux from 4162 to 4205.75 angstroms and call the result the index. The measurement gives 6.88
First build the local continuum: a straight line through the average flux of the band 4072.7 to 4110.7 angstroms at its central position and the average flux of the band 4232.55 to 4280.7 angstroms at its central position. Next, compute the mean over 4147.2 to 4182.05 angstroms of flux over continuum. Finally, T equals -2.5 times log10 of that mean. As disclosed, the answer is -0.07 mag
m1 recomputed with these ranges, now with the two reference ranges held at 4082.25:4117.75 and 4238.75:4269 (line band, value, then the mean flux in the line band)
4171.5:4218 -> -0.03 mag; 6.86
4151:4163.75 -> -0.07 mag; 7.09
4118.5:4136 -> -0.07 mag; 7.08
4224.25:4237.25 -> 0.01 mag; 6.63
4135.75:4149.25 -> -0.06 mag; 7.02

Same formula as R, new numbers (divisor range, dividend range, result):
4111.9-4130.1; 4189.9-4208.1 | 0.95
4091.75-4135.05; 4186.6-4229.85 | 1.01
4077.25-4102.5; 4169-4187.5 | 1.03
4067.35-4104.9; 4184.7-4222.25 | 1.05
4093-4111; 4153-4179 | 1.14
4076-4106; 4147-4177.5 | 1.08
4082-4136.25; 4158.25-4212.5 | 1.02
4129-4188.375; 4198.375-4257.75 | 0.97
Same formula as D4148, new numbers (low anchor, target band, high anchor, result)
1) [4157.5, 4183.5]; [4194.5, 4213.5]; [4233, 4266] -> 0.01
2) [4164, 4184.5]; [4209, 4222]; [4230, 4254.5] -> -0.02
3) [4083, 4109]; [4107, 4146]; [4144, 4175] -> -0.05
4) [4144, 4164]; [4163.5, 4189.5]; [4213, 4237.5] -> 0.00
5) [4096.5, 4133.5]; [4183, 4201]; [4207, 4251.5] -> -0.01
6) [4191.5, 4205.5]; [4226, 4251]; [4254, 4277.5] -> -0.02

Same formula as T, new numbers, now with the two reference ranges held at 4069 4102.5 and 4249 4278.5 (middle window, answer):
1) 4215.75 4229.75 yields 0.00 mag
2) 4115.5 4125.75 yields -0.10 mag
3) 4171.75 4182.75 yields -0.04 mag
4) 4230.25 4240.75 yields -0.05 mag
